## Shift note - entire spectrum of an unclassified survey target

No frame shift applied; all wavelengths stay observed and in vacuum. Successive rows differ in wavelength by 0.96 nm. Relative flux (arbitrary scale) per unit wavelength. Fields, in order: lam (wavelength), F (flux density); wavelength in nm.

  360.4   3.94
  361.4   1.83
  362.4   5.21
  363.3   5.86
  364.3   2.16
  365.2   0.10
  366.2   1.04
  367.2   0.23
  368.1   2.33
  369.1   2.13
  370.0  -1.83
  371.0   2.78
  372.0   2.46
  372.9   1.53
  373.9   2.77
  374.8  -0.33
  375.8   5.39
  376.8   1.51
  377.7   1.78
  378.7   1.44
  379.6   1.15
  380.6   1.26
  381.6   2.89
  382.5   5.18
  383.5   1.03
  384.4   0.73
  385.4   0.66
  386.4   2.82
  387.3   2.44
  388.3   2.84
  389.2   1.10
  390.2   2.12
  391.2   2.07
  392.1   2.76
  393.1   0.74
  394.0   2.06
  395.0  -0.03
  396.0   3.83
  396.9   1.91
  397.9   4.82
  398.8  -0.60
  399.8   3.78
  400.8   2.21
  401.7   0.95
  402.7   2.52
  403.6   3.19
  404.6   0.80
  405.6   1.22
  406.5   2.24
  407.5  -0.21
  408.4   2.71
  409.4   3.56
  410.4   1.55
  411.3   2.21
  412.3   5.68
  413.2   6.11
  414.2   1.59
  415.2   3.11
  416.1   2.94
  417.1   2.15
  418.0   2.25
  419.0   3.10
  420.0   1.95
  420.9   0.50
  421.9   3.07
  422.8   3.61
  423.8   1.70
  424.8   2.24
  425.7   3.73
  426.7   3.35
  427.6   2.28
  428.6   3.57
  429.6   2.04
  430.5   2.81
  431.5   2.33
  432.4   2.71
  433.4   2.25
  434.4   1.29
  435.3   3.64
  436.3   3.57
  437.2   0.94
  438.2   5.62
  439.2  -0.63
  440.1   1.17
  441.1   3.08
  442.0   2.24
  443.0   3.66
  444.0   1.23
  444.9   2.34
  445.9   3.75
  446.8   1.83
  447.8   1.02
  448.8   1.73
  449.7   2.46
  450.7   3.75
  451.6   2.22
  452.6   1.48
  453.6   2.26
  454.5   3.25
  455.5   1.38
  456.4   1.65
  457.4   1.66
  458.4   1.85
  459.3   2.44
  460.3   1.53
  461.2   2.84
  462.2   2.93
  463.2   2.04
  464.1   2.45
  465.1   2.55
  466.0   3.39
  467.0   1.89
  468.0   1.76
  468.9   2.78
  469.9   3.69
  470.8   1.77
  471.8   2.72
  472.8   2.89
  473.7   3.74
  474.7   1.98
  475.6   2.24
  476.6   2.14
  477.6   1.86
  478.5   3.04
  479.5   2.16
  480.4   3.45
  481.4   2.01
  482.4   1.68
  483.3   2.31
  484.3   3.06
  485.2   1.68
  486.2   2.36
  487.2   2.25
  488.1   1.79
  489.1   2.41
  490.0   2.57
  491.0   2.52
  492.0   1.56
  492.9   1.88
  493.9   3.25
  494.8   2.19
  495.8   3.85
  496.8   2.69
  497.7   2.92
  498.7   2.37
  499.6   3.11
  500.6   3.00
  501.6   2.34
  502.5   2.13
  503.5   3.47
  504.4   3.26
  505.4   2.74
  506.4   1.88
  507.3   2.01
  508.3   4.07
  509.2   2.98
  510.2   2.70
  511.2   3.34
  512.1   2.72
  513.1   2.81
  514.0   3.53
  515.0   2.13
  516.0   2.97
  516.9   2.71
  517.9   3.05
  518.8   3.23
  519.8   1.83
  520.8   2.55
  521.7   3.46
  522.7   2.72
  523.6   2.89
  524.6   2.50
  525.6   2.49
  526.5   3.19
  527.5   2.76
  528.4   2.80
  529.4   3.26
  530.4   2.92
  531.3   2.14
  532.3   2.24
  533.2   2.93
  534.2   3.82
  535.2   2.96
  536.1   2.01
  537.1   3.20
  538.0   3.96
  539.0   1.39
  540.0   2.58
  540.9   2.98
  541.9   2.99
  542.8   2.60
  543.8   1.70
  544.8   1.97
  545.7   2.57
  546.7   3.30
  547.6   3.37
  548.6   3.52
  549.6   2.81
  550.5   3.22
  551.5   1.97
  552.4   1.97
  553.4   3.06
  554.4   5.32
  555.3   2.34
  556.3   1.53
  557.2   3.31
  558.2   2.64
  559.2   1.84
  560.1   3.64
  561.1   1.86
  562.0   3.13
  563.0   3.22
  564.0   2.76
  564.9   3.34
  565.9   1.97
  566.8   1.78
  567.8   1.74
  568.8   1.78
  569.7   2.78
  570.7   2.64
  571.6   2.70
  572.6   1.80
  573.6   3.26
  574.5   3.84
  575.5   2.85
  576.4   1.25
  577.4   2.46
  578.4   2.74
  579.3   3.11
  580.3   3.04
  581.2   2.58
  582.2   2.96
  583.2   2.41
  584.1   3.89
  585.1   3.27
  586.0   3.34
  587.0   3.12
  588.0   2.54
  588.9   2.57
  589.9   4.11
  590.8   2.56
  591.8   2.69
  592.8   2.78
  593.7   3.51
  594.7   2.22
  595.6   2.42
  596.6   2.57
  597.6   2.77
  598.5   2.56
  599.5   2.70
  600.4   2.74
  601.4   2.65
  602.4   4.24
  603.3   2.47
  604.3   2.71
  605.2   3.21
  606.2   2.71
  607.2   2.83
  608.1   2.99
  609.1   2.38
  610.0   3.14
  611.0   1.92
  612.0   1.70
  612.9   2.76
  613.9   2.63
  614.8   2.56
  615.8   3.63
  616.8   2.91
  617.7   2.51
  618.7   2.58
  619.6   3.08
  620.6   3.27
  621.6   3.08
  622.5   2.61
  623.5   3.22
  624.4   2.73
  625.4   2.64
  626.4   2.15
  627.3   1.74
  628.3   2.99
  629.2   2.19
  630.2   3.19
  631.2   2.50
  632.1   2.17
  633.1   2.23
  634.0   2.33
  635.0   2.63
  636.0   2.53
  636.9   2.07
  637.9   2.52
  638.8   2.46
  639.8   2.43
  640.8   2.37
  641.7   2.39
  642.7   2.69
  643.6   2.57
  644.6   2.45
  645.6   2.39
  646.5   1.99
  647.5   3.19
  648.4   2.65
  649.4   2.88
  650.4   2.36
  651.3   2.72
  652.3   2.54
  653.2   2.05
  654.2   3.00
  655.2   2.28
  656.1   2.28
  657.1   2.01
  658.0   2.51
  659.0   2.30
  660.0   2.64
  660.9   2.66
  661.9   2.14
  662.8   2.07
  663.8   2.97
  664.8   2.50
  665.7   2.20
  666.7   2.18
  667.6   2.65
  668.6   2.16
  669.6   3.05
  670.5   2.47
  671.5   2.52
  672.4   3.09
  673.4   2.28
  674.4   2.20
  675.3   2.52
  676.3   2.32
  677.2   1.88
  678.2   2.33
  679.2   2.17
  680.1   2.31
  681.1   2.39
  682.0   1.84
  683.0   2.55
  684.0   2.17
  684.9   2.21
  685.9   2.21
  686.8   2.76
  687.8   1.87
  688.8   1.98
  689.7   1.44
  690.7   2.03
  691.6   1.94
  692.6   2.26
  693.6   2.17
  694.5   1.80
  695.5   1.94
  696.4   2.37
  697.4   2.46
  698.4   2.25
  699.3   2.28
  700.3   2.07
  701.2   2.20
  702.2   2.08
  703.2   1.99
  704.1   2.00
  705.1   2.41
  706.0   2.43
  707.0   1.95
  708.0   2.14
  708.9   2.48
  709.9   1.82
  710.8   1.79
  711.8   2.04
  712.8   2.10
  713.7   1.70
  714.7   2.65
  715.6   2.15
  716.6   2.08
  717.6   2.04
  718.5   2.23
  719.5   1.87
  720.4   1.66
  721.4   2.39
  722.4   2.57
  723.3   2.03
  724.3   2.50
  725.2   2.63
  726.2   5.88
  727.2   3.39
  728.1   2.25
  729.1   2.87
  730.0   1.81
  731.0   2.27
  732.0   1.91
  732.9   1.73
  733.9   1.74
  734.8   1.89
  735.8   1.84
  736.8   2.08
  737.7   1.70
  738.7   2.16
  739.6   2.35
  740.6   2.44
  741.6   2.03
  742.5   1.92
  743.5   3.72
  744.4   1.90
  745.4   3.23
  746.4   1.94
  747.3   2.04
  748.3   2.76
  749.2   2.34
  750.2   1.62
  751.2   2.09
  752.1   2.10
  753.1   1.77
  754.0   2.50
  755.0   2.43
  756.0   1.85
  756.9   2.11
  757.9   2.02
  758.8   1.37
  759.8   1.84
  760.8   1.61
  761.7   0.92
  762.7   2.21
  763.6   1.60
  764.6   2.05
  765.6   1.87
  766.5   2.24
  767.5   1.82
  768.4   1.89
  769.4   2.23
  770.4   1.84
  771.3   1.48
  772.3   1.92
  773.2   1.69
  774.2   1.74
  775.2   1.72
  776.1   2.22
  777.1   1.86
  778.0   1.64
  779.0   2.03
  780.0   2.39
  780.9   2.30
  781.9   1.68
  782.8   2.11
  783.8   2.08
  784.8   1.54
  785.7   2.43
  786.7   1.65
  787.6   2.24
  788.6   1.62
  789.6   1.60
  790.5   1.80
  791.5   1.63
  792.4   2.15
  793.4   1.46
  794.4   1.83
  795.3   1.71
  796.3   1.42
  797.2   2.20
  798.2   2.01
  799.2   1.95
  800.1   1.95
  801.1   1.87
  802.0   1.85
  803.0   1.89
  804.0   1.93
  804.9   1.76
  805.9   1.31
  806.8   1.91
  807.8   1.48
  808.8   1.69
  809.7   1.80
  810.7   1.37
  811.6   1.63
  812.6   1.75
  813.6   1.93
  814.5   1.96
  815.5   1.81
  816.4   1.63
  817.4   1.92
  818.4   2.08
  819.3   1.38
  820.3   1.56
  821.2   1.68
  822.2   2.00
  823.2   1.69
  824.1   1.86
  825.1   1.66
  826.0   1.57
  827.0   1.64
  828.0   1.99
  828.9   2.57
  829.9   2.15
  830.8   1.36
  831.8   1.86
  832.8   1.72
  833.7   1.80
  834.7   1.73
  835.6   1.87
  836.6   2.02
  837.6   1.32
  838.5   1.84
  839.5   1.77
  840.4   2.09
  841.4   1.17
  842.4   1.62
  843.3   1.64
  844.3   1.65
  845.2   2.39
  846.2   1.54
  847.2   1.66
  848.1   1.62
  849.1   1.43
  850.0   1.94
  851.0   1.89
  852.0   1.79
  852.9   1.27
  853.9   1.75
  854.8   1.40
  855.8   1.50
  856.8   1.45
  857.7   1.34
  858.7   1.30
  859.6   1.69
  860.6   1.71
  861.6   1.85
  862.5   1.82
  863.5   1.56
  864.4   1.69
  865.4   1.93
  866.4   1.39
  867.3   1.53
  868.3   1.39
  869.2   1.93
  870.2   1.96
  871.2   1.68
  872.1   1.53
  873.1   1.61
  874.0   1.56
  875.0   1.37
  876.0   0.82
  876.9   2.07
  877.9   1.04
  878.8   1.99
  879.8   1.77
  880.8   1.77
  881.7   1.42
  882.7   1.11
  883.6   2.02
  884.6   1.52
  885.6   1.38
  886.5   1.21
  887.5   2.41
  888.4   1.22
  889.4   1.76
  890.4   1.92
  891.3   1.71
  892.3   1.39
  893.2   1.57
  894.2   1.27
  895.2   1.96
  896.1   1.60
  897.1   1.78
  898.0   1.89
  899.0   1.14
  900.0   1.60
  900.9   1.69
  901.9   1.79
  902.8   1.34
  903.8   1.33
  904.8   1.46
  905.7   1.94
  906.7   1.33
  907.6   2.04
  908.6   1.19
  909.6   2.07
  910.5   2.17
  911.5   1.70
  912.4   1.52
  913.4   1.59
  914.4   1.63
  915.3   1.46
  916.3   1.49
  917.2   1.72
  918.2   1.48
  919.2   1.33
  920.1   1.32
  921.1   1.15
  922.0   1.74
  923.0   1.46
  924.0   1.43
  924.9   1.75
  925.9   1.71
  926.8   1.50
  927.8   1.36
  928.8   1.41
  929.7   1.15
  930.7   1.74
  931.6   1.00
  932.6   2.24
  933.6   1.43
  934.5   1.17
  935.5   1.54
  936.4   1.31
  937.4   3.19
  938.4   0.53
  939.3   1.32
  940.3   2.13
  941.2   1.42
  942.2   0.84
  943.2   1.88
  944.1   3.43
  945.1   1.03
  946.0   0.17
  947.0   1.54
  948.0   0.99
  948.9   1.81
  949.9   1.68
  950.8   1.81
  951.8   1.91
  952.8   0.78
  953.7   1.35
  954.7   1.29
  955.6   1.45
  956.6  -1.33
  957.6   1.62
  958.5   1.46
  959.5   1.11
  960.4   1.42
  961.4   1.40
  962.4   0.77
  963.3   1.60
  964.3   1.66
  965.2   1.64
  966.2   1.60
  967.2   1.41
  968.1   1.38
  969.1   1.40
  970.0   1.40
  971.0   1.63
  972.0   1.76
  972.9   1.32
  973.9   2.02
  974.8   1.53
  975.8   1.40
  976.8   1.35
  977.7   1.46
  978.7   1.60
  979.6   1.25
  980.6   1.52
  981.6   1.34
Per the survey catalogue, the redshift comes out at 0.107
